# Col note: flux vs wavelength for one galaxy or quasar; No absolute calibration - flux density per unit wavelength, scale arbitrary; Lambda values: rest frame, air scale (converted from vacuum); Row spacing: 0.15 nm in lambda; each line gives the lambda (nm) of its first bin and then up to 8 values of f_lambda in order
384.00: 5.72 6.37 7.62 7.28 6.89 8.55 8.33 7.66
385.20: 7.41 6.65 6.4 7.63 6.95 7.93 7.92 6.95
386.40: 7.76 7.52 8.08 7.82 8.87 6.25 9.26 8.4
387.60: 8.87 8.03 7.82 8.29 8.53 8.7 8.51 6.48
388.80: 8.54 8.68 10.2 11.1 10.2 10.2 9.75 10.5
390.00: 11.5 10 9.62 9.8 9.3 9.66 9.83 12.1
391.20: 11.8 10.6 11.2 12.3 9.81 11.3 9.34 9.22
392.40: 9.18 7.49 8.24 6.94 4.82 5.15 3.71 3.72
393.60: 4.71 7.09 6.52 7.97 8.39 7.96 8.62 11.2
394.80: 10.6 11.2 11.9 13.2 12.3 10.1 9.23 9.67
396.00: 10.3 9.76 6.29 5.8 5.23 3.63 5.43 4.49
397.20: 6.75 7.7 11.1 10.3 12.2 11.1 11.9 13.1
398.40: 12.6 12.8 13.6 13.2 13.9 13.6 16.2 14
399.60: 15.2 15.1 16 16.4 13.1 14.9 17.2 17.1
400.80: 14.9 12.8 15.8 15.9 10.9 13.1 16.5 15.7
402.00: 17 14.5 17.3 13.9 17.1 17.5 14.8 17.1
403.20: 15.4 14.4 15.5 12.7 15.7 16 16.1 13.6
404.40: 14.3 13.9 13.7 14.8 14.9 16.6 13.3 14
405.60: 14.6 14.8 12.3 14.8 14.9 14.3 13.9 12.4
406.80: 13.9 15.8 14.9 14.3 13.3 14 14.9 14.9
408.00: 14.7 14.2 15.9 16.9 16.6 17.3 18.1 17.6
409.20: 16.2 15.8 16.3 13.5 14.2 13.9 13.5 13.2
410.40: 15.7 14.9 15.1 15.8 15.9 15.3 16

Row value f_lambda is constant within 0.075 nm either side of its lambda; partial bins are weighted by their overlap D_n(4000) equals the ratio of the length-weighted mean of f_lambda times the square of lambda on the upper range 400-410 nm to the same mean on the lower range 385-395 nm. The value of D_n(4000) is 1.89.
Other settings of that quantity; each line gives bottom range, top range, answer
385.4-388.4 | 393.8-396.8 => 1.19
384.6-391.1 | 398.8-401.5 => 1.82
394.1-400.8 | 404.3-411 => 1.38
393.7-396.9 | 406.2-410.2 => 1.82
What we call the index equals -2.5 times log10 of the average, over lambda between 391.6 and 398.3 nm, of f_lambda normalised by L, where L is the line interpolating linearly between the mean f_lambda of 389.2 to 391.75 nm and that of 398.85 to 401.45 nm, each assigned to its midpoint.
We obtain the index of 0.41 mag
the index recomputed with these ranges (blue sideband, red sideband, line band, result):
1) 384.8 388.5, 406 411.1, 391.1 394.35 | 0.203 mag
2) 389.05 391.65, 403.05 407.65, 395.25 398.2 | 0.359 mag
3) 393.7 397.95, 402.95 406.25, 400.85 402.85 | -0.183 mag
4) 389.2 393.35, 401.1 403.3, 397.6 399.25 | 0.063 mag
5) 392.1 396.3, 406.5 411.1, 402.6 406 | -0.144 mag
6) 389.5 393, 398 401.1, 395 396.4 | 0.195 mag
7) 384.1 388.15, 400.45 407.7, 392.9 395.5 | 0.321 mag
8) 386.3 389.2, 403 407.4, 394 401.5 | 0.046 mag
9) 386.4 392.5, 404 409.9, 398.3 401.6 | -0.142 mag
